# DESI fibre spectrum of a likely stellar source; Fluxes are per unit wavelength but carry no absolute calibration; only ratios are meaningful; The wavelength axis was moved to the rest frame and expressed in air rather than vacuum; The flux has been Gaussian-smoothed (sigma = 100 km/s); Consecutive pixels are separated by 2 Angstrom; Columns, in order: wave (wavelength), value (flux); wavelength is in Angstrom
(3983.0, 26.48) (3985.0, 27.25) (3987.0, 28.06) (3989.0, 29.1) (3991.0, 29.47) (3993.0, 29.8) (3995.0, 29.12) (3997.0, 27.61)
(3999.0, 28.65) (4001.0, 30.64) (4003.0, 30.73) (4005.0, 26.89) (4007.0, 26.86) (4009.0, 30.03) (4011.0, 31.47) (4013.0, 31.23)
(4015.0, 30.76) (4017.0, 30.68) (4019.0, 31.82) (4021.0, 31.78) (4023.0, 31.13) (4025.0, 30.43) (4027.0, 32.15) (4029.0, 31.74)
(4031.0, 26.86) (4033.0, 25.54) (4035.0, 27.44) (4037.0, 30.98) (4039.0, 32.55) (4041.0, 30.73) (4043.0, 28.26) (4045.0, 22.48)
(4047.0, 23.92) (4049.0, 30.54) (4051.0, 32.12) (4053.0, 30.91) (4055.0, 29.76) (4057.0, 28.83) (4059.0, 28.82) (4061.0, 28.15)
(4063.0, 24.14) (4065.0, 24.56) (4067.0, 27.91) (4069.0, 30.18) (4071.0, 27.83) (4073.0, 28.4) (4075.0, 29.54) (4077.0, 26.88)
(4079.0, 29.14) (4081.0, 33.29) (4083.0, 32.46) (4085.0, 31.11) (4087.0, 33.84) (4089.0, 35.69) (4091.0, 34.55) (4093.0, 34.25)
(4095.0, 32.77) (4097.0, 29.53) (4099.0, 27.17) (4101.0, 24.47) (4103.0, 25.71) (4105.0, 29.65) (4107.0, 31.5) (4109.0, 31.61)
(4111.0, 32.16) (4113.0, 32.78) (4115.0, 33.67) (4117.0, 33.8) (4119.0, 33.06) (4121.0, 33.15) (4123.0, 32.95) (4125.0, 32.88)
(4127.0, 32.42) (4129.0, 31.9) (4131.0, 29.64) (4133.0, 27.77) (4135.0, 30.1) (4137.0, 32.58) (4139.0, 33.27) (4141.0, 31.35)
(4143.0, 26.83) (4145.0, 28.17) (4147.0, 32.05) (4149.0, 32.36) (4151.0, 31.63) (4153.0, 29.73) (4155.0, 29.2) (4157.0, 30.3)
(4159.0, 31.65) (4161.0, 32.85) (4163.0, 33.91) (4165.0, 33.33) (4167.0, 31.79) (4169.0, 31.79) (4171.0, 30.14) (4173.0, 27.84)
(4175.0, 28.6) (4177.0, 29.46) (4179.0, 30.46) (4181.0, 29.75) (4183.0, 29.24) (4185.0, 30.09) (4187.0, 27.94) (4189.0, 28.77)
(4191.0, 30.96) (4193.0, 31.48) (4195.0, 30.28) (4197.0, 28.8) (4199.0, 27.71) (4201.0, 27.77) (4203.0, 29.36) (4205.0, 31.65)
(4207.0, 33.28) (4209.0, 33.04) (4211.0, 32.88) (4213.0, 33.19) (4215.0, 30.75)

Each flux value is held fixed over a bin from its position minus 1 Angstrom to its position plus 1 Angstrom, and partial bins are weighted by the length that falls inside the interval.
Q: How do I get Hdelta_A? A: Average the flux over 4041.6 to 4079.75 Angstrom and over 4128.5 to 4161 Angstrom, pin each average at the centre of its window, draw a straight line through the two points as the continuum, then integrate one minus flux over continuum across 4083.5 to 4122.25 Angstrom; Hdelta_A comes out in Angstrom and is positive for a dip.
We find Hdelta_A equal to -3.1 Angstrom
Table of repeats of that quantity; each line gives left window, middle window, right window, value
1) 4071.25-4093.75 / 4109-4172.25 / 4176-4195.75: -2.01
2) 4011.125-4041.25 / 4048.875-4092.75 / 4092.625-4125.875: 1.18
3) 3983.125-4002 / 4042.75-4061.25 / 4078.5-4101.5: 1.32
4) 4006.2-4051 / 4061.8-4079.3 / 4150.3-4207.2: 1.30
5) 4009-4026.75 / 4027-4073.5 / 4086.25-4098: 5.31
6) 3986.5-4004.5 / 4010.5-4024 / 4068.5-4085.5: -0.87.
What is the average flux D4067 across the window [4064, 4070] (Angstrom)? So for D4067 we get 27.6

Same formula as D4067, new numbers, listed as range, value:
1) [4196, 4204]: 28.4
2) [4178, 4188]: 29.5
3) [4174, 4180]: 29.5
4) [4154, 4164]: 31.6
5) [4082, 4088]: 32.5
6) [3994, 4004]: 29.4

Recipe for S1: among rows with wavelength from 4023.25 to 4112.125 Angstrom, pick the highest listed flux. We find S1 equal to 35.69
